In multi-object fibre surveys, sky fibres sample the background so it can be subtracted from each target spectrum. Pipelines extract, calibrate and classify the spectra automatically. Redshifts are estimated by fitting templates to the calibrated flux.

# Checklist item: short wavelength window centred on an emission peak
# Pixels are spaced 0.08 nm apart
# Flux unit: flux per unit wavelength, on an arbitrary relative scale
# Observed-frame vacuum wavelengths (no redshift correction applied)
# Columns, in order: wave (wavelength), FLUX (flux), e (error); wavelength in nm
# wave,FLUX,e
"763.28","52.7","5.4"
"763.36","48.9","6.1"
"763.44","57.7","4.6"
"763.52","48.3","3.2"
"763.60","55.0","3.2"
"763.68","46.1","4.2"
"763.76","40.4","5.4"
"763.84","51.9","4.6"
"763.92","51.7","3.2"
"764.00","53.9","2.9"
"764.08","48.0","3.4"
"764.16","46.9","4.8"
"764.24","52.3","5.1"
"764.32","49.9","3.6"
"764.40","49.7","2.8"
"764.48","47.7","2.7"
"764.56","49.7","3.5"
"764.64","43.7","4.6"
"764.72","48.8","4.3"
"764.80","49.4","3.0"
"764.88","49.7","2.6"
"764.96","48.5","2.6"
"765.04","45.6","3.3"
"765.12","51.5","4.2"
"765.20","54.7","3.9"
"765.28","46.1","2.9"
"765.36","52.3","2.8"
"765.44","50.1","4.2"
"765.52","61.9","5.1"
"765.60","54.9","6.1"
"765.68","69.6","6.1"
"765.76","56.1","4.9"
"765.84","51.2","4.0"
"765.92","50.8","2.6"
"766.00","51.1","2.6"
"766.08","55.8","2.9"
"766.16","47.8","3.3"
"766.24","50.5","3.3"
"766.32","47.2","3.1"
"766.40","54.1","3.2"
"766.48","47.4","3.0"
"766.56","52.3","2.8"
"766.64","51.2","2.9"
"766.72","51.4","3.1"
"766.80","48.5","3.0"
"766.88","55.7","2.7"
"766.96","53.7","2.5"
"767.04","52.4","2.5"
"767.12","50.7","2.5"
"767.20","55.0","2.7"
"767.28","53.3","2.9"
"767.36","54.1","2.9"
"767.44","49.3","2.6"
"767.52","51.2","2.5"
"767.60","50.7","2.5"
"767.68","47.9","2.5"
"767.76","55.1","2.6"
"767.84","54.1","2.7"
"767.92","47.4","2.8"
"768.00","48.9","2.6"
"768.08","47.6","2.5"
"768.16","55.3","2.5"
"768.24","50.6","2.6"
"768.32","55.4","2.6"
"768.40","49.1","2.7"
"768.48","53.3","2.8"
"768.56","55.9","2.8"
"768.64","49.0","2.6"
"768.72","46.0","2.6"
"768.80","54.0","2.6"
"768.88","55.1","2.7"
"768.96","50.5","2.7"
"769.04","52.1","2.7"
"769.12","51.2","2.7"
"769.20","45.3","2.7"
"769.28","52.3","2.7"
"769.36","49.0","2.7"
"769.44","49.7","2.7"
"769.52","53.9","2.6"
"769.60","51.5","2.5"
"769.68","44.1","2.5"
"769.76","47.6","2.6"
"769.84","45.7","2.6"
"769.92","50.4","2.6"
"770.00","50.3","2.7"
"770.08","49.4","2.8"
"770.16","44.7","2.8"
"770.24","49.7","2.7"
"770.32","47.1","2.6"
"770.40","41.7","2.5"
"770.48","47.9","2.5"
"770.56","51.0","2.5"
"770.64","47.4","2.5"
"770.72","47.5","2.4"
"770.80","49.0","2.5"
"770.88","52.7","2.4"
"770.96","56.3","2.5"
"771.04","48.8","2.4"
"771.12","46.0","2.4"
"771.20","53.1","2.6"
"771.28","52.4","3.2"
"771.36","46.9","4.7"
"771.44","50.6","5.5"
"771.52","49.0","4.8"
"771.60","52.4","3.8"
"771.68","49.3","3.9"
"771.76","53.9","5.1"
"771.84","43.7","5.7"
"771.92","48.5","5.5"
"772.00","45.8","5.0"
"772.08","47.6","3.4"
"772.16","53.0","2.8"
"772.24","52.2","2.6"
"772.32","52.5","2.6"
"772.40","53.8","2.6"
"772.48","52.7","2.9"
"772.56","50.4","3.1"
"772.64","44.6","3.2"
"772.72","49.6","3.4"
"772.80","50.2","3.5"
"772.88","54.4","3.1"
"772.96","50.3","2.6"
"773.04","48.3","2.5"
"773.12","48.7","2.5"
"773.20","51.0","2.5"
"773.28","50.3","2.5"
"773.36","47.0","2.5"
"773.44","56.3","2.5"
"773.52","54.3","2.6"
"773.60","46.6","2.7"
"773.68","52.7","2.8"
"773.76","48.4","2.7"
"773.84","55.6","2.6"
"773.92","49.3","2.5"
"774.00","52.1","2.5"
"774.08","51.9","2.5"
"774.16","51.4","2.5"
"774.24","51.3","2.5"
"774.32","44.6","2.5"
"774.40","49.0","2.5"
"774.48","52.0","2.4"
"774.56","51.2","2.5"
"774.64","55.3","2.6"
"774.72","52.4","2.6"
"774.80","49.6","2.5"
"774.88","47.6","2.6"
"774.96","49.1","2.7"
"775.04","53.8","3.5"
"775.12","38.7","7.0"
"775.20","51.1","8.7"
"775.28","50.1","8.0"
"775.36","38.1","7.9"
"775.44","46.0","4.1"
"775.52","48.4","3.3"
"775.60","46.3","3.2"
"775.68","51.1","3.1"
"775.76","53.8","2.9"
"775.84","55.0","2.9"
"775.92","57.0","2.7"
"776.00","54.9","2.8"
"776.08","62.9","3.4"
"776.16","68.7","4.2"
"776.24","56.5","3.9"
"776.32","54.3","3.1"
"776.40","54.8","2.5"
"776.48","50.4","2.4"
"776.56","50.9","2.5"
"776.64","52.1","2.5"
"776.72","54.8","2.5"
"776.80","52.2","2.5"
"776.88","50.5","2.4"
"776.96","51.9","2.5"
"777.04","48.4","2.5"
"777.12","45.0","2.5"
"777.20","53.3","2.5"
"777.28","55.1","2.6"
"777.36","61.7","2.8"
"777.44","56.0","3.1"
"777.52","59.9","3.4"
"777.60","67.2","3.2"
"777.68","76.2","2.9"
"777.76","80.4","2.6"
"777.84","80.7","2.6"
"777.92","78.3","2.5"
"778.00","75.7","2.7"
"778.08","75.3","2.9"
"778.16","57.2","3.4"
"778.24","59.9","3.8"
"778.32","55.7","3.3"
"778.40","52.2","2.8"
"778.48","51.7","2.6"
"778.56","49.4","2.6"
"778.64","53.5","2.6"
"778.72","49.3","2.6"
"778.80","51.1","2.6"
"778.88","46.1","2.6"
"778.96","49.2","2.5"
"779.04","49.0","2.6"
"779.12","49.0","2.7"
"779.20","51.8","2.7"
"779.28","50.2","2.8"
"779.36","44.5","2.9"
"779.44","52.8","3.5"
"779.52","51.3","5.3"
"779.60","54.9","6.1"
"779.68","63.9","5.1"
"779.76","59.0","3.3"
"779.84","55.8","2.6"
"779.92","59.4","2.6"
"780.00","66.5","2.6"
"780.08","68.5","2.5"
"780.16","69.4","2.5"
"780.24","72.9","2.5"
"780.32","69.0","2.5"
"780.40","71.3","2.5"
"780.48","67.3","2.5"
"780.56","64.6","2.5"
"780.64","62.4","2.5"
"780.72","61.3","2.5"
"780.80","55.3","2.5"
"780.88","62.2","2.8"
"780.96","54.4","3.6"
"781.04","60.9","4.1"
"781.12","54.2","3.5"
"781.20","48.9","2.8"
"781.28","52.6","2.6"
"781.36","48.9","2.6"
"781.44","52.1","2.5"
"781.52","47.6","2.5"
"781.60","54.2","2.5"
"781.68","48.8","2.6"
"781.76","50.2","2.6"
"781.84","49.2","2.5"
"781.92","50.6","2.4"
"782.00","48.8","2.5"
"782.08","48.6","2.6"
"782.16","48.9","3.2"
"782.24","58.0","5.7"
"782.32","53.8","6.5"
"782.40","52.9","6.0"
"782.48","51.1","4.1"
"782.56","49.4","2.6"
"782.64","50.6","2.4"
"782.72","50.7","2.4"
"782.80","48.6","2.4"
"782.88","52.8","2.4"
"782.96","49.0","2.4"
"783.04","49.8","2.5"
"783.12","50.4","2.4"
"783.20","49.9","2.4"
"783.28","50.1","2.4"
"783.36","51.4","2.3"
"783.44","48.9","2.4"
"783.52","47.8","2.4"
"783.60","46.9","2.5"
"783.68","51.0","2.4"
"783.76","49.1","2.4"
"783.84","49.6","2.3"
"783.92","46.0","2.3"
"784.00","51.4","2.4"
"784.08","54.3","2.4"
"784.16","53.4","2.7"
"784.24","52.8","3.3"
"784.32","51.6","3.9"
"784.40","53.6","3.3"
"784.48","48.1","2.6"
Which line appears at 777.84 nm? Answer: Halpha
